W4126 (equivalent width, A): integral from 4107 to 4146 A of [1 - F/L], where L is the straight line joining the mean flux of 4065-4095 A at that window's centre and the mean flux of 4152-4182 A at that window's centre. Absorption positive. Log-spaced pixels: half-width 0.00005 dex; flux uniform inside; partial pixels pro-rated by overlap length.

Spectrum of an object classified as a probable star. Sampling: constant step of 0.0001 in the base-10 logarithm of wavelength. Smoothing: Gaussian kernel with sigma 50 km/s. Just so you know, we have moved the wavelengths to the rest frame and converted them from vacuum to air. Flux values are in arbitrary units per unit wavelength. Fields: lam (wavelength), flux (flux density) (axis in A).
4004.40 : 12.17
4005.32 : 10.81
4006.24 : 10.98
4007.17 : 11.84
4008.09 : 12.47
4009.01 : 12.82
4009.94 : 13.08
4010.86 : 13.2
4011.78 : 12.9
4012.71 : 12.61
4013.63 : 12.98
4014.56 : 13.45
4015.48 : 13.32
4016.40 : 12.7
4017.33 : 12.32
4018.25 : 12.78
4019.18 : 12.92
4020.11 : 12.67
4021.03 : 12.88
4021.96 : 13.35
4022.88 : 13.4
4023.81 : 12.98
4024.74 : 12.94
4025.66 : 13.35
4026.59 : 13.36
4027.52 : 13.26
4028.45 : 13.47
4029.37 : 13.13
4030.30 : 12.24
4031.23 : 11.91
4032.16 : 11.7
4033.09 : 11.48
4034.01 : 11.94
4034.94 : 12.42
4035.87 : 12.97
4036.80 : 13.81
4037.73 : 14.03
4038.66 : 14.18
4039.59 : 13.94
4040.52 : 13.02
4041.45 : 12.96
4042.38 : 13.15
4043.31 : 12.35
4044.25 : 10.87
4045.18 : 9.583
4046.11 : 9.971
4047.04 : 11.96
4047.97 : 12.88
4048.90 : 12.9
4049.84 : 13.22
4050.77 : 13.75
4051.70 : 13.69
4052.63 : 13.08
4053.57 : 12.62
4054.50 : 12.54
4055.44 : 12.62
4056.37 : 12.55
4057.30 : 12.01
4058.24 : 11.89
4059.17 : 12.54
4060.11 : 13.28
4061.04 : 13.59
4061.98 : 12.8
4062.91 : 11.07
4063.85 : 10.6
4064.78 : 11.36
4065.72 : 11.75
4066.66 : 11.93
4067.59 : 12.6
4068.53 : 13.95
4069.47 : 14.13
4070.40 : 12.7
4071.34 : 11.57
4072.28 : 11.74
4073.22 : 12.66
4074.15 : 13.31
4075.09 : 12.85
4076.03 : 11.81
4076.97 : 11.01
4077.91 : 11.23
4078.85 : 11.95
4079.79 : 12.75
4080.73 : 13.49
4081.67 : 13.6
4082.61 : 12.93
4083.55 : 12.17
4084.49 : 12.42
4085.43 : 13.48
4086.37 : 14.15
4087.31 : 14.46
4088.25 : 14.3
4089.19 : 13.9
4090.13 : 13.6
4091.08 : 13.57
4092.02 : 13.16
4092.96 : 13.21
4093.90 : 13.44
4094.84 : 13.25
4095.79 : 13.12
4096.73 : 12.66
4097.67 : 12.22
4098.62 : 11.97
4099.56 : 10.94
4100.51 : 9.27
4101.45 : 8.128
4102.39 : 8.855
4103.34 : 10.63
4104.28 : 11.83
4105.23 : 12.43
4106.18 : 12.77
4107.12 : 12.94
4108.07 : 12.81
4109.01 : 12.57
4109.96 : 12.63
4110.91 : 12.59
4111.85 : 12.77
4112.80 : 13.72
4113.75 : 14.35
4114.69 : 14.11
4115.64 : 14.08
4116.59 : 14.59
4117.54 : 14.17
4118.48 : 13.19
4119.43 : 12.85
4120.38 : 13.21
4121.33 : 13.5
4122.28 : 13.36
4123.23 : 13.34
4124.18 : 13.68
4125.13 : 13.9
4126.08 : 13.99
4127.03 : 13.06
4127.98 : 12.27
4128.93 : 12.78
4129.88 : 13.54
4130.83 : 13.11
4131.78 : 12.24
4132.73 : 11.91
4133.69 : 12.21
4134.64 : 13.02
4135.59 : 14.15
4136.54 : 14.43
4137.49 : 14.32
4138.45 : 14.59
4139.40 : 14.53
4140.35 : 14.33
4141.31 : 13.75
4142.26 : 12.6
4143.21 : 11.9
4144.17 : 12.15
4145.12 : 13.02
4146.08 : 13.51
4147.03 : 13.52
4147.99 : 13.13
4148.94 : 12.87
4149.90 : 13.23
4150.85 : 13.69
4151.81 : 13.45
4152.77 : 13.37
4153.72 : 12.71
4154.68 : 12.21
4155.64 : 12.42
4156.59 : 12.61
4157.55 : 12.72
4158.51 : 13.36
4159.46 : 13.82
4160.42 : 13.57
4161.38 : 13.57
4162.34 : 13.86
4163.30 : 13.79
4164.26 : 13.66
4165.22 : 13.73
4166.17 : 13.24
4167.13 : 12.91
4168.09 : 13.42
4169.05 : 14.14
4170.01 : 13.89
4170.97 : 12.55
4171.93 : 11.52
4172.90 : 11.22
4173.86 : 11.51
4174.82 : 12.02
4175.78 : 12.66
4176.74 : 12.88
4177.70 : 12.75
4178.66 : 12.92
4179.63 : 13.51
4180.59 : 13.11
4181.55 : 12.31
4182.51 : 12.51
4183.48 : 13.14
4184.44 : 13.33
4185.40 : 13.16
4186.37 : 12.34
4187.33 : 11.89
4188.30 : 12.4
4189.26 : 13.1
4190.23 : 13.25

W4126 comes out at -1.2 A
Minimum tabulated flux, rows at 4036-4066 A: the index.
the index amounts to 9.583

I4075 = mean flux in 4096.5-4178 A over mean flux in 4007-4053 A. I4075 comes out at 1.01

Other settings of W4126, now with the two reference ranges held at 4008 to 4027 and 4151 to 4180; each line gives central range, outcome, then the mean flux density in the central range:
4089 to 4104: 1.2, 12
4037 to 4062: 0.6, 12.7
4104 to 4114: 0.1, 12.8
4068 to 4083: 0.4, 12.6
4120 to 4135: -0.1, 13.1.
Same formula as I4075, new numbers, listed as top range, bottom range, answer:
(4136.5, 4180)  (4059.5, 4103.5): 1.06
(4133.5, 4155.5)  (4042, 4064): 1.08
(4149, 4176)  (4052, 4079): 1.06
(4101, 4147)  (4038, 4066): 1.05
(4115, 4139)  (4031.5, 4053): 1.07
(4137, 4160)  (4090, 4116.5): 1.07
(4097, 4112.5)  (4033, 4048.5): 0.93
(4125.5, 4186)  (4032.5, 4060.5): 1.04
